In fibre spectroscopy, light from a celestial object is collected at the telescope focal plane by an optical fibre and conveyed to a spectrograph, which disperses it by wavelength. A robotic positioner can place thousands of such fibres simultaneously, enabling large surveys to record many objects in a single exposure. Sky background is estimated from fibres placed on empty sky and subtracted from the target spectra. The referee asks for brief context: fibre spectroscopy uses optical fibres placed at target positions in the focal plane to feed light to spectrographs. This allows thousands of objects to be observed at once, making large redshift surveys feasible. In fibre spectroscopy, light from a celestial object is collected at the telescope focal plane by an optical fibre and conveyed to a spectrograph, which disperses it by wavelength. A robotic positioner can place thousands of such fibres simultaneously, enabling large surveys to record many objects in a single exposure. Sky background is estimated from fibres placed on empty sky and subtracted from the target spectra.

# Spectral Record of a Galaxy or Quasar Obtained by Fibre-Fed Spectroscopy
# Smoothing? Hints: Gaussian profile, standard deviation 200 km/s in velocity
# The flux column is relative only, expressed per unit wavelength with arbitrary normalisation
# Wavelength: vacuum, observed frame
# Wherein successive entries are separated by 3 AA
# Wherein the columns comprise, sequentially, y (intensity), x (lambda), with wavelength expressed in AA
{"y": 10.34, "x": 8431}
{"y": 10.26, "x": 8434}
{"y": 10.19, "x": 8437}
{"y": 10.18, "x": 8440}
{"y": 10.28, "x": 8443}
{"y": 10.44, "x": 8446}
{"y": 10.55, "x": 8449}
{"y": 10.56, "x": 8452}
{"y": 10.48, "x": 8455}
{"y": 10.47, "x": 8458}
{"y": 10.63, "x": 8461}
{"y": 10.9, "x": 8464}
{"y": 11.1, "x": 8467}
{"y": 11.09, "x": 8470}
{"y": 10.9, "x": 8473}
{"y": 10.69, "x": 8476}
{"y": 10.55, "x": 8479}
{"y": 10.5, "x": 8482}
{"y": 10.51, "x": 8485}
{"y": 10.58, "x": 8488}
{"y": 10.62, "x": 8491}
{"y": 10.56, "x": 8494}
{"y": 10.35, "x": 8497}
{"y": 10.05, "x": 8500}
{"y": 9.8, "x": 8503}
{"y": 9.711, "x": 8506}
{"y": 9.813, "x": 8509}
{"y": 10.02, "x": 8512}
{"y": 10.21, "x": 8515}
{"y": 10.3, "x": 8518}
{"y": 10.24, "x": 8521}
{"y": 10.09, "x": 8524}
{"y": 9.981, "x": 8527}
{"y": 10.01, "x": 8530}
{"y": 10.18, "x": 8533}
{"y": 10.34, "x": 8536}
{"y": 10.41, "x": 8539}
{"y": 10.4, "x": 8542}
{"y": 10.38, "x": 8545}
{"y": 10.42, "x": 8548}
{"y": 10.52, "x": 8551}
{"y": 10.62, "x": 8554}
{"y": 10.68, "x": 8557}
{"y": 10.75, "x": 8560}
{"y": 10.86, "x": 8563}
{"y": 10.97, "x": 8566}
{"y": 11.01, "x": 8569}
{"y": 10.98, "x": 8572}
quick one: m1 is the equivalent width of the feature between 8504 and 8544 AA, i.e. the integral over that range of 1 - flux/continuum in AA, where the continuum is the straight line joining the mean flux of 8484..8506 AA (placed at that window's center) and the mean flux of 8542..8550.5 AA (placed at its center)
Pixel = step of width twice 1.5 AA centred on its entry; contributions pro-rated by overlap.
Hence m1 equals 0.9 AA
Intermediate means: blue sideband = 10.3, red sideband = 10.4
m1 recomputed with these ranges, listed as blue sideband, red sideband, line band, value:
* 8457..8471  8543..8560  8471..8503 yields 0.77 AA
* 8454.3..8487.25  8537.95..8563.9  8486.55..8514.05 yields 1.26 AA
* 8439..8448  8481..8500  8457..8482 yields -0.89 AA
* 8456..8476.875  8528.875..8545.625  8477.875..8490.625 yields 0.17 AA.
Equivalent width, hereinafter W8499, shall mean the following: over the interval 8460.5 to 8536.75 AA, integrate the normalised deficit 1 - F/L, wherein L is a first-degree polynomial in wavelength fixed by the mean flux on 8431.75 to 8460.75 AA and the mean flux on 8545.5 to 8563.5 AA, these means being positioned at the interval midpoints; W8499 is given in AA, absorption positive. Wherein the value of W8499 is 0.91 AA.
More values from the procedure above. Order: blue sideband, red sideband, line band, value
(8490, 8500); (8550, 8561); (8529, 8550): 0.5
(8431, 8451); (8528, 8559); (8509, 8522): 0.3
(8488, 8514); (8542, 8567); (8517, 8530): 0.3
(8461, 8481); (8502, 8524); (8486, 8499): -0.1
